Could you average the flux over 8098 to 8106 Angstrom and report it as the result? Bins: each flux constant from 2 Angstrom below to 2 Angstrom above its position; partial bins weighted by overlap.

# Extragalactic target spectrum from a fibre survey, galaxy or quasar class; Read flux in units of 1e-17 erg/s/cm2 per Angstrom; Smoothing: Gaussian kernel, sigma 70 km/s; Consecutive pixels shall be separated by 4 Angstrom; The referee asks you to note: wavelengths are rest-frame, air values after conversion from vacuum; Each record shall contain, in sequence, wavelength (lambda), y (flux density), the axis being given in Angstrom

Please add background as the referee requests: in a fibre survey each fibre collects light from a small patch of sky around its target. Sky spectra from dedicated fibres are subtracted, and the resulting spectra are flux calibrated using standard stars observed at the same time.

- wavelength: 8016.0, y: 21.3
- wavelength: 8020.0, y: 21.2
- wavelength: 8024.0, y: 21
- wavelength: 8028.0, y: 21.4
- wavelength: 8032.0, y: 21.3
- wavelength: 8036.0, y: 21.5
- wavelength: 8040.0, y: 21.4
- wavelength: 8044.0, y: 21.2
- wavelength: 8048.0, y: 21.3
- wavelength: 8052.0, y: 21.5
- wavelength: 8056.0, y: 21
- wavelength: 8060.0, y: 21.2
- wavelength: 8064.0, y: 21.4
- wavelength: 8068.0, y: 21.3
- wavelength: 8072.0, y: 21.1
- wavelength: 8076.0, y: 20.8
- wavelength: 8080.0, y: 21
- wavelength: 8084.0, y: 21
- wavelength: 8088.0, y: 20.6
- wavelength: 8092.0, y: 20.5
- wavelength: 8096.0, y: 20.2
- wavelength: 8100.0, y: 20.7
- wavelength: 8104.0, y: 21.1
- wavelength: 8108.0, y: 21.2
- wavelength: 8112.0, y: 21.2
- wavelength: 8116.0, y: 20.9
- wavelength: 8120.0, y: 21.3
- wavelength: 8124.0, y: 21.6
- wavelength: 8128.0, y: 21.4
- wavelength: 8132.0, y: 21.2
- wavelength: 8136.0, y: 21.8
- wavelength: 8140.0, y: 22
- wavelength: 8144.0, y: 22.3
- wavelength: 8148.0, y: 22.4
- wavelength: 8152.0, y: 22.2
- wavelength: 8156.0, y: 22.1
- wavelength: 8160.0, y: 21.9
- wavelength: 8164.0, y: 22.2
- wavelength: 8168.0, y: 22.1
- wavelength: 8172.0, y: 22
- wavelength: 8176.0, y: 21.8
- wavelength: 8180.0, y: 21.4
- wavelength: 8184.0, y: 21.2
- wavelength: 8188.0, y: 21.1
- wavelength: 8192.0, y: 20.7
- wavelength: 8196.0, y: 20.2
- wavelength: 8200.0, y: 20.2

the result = 20.9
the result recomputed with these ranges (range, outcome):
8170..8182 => 21.7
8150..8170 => 22.1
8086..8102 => 20.5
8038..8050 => 21.3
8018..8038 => 21.3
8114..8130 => 21.3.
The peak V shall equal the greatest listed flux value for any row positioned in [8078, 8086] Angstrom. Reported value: 21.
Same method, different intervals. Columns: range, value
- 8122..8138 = 21.8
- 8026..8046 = 21.5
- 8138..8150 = 22.4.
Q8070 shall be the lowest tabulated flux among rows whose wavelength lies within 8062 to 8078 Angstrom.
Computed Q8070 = 20.8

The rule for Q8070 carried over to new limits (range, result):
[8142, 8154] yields 22.2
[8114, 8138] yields 20.9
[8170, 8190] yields 21.1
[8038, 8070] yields 21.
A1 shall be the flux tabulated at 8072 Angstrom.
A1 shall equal 21.1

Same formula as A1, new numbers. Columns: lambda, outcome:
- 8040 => 21.4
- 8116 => 20.9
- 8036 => 21.5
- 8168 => 22.1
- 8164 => 22.2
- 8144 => 22.3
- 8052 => 21.5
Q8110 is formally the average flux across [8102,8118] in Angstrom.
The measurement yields 21.1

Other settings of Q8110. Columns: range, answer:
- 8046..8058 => 21.3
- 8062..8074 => 21.3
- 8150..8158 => 22.1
